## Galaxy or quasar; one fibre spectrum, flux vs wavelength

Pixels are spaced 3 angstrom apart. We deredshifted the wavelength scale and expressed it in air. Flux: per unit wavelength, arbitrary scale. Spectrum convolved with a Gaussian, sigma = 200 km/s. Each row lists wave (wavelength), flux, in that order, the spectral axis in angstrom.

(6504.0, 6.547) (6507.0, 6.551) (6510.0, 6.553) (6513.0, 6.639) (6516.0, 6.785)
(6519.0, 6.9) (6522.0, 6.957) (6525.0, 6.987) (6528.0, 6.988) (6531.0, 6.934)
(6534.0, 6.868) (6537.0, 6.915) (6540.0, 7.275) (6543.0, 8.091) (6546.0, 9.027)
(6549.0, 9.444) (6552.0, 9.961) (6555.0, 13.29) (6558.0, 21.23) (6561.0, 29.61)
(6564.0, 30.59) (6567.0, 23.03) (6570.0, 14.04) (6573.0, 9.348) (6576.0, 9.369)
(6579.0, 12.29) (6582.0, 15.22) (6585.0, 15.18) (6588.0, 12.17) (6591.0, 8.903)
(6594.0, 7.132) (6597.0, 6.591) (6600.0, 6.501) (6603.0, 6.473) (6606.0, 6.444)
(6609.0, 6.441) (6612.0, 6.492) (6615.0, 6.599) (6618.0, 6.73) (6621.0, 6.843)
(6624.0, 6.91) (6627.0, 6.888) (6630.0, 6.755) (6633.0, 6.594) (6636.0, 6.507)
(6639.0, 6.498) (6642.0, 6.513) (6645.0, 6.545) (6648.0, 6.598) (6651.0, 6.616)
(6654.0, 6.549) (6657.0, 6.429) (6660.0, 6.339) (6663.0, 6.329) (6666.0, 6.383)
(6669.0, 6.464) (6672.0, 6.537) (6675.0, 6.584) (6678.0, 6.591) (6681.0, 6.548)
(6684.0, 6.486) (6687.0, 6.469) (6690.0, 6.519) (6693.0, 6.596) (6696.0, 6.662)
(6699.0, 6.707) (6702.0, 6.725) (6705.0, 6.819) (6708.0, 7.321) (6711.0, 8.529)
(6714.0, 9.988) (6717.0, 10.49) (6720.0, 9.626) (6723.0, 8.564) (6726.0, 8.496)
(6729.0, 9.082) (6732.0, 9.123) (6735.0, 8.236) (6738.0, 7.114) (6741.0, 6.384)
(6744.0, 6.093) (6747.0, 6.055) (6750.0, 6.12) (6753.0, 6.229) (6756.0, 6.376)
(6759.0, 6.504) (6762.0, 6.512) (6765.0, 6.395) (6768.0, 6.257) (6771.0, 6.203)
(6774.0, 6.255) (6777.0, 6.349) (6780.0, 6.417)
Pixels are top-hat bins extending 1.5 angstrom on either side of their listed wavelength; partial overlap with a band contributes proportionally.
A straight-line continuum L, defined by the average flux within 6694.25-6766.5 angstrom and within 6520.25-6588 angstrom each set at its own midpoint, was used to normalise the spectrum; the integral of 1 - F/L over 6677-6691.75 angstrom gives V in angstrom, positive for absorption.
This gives 3.87 angstrom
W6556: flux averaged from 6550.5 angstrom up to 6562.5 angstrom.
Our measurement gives 18.5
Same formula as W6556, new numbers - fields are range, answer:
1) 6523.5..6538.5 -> 6.94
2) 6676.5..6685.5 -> 6.54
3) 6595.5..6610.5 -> 6.49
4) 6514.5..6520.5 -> 6.84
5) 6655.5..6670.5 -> 6.39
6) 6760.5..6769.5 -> 6.39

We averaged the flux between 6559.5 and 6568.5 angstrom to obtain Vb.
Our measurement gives 27.7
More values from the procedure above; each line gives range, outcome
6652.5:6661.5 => 6.44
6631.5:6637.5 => 6.55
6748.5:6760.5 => 6.31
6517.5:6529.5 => 6.96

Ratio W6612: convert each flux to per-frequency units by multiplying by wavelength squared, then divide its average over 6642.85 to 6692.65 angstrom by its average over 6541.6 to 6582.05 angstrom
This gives 0.4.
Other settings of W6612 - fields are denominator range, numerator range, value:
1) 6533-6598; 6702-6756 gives 0.63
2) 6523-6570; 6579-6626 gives 0.65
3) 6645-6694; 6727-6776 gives 1.07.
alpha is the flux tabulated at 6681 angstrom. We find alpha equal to 6.548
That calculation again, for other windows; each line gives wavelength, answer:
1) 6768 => 6.257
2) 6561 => 29.61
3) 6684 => 6.486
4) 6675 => 6.584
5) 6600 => 6.501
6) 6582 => 15.22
